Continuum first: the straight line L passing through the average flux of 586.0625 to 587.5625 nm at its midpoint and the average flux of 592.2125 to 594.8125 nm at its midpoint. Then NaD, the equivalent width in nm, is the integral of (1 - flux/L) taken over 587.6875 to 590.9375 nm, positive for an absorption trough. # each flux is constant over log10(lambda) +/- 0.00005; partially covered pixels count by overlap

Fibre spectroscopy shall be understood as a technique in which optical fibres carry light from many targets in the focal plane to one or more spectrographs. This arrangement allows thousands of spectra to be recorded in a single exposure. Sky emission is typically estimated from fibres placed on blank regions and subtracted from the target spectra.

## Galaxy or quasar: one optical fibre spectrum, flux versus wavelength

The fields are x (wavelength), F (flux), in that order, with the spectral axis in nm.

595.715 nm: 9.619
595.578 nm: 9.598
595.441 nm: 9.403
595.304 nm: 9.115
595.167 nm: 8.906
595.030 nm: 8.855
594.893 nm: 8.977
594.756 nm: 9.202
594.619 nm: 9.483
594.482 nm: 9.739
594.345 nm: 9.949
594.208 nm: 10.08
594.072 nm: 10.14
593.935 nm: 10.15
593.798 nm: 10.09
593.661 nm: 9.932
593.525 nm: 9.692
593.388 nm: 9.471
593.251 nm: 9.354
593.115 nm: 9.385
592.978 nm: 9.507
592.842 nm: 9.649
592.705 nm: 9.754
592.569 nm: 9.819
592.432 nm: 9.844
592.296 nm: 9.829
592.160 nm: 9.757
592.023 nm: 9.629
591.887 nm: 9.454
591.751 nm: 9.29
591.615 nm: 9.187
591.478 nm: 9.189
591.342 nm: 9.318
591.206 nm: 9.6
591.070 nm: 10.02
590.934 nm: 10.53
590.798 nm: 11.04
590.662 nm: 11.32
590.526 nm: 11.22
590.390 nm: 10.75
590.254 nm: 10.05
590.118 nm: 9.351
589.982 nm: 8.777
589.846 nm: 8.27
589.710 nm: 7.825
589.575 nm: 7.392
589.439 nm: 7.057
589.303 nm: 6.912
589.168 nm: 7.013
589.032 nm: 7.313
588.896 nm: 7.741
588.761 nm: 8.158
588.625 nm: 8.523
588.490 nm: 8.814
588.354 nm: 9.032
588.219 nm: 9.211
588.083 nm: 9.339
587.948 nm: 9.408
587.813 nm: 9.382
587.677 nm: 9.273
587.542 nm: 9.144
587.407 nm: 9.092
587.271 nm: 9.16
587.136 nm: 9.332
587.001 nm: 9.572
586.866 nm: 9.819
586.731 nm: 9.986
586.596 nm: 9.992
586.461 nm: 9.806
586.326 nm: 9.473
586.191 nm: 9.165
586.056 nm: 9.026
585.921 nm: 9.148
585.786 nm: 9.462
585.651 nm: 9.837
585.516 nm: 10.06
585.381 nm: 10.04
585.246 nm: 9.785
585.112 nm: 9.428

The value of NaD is 0.231 nm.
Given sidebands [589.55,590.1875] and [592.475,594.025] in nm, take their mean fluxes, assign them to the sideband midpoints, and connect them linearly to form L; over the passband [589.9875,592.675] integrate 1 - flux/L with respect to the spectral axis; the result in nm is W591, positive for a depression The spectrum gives -0.295 nm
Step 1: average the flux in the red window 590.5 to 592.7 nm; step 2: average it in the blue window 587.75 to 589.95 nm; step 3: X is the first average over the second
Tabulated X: 1.2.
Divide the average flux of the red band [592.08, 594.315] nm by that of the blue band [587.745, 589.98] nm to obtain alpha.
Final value 1.19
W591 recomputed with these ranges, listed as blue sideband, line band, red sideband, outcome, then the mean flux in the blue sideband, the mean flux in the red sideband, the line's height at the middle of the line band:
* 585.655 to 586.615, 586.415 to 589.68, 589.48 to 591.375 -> 0.265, 9.43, 9.65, 9.53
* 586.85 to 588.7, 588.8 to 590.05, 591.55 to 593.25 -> 0.233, 9.2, 9.59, 9.34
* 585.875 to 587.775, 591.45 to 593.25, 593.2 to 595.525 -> -0.007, 9.43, 9.56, 9.53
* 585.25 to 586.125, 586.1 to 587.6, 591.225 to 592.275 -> 0.011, 9.6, 9.43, 9.57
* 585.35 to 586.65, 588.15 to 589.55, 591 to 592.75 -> 0.237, 9.58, 9.59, 9.59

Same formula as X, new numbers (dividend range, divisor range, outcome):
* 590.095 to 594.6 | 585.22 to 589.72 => 1.10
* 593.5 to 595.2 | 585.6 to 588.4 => 1.02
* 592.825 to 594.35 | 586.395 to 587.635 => 1.03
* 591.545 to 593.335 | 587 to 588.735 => 1.05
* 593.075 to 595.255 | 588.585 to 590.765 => 1.11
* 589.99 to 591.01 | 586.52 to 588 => 1.11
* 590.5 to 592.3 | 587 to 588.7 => 1.08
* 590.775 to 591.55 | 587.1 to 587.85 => 1.07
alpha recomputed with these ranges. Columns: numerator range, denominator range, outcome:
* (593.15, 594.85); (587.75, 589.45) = 1.17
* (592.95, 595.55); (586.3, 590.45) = 1.08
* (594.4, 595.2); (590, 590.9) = 0.88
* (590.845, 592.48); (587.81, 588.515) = 1.05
